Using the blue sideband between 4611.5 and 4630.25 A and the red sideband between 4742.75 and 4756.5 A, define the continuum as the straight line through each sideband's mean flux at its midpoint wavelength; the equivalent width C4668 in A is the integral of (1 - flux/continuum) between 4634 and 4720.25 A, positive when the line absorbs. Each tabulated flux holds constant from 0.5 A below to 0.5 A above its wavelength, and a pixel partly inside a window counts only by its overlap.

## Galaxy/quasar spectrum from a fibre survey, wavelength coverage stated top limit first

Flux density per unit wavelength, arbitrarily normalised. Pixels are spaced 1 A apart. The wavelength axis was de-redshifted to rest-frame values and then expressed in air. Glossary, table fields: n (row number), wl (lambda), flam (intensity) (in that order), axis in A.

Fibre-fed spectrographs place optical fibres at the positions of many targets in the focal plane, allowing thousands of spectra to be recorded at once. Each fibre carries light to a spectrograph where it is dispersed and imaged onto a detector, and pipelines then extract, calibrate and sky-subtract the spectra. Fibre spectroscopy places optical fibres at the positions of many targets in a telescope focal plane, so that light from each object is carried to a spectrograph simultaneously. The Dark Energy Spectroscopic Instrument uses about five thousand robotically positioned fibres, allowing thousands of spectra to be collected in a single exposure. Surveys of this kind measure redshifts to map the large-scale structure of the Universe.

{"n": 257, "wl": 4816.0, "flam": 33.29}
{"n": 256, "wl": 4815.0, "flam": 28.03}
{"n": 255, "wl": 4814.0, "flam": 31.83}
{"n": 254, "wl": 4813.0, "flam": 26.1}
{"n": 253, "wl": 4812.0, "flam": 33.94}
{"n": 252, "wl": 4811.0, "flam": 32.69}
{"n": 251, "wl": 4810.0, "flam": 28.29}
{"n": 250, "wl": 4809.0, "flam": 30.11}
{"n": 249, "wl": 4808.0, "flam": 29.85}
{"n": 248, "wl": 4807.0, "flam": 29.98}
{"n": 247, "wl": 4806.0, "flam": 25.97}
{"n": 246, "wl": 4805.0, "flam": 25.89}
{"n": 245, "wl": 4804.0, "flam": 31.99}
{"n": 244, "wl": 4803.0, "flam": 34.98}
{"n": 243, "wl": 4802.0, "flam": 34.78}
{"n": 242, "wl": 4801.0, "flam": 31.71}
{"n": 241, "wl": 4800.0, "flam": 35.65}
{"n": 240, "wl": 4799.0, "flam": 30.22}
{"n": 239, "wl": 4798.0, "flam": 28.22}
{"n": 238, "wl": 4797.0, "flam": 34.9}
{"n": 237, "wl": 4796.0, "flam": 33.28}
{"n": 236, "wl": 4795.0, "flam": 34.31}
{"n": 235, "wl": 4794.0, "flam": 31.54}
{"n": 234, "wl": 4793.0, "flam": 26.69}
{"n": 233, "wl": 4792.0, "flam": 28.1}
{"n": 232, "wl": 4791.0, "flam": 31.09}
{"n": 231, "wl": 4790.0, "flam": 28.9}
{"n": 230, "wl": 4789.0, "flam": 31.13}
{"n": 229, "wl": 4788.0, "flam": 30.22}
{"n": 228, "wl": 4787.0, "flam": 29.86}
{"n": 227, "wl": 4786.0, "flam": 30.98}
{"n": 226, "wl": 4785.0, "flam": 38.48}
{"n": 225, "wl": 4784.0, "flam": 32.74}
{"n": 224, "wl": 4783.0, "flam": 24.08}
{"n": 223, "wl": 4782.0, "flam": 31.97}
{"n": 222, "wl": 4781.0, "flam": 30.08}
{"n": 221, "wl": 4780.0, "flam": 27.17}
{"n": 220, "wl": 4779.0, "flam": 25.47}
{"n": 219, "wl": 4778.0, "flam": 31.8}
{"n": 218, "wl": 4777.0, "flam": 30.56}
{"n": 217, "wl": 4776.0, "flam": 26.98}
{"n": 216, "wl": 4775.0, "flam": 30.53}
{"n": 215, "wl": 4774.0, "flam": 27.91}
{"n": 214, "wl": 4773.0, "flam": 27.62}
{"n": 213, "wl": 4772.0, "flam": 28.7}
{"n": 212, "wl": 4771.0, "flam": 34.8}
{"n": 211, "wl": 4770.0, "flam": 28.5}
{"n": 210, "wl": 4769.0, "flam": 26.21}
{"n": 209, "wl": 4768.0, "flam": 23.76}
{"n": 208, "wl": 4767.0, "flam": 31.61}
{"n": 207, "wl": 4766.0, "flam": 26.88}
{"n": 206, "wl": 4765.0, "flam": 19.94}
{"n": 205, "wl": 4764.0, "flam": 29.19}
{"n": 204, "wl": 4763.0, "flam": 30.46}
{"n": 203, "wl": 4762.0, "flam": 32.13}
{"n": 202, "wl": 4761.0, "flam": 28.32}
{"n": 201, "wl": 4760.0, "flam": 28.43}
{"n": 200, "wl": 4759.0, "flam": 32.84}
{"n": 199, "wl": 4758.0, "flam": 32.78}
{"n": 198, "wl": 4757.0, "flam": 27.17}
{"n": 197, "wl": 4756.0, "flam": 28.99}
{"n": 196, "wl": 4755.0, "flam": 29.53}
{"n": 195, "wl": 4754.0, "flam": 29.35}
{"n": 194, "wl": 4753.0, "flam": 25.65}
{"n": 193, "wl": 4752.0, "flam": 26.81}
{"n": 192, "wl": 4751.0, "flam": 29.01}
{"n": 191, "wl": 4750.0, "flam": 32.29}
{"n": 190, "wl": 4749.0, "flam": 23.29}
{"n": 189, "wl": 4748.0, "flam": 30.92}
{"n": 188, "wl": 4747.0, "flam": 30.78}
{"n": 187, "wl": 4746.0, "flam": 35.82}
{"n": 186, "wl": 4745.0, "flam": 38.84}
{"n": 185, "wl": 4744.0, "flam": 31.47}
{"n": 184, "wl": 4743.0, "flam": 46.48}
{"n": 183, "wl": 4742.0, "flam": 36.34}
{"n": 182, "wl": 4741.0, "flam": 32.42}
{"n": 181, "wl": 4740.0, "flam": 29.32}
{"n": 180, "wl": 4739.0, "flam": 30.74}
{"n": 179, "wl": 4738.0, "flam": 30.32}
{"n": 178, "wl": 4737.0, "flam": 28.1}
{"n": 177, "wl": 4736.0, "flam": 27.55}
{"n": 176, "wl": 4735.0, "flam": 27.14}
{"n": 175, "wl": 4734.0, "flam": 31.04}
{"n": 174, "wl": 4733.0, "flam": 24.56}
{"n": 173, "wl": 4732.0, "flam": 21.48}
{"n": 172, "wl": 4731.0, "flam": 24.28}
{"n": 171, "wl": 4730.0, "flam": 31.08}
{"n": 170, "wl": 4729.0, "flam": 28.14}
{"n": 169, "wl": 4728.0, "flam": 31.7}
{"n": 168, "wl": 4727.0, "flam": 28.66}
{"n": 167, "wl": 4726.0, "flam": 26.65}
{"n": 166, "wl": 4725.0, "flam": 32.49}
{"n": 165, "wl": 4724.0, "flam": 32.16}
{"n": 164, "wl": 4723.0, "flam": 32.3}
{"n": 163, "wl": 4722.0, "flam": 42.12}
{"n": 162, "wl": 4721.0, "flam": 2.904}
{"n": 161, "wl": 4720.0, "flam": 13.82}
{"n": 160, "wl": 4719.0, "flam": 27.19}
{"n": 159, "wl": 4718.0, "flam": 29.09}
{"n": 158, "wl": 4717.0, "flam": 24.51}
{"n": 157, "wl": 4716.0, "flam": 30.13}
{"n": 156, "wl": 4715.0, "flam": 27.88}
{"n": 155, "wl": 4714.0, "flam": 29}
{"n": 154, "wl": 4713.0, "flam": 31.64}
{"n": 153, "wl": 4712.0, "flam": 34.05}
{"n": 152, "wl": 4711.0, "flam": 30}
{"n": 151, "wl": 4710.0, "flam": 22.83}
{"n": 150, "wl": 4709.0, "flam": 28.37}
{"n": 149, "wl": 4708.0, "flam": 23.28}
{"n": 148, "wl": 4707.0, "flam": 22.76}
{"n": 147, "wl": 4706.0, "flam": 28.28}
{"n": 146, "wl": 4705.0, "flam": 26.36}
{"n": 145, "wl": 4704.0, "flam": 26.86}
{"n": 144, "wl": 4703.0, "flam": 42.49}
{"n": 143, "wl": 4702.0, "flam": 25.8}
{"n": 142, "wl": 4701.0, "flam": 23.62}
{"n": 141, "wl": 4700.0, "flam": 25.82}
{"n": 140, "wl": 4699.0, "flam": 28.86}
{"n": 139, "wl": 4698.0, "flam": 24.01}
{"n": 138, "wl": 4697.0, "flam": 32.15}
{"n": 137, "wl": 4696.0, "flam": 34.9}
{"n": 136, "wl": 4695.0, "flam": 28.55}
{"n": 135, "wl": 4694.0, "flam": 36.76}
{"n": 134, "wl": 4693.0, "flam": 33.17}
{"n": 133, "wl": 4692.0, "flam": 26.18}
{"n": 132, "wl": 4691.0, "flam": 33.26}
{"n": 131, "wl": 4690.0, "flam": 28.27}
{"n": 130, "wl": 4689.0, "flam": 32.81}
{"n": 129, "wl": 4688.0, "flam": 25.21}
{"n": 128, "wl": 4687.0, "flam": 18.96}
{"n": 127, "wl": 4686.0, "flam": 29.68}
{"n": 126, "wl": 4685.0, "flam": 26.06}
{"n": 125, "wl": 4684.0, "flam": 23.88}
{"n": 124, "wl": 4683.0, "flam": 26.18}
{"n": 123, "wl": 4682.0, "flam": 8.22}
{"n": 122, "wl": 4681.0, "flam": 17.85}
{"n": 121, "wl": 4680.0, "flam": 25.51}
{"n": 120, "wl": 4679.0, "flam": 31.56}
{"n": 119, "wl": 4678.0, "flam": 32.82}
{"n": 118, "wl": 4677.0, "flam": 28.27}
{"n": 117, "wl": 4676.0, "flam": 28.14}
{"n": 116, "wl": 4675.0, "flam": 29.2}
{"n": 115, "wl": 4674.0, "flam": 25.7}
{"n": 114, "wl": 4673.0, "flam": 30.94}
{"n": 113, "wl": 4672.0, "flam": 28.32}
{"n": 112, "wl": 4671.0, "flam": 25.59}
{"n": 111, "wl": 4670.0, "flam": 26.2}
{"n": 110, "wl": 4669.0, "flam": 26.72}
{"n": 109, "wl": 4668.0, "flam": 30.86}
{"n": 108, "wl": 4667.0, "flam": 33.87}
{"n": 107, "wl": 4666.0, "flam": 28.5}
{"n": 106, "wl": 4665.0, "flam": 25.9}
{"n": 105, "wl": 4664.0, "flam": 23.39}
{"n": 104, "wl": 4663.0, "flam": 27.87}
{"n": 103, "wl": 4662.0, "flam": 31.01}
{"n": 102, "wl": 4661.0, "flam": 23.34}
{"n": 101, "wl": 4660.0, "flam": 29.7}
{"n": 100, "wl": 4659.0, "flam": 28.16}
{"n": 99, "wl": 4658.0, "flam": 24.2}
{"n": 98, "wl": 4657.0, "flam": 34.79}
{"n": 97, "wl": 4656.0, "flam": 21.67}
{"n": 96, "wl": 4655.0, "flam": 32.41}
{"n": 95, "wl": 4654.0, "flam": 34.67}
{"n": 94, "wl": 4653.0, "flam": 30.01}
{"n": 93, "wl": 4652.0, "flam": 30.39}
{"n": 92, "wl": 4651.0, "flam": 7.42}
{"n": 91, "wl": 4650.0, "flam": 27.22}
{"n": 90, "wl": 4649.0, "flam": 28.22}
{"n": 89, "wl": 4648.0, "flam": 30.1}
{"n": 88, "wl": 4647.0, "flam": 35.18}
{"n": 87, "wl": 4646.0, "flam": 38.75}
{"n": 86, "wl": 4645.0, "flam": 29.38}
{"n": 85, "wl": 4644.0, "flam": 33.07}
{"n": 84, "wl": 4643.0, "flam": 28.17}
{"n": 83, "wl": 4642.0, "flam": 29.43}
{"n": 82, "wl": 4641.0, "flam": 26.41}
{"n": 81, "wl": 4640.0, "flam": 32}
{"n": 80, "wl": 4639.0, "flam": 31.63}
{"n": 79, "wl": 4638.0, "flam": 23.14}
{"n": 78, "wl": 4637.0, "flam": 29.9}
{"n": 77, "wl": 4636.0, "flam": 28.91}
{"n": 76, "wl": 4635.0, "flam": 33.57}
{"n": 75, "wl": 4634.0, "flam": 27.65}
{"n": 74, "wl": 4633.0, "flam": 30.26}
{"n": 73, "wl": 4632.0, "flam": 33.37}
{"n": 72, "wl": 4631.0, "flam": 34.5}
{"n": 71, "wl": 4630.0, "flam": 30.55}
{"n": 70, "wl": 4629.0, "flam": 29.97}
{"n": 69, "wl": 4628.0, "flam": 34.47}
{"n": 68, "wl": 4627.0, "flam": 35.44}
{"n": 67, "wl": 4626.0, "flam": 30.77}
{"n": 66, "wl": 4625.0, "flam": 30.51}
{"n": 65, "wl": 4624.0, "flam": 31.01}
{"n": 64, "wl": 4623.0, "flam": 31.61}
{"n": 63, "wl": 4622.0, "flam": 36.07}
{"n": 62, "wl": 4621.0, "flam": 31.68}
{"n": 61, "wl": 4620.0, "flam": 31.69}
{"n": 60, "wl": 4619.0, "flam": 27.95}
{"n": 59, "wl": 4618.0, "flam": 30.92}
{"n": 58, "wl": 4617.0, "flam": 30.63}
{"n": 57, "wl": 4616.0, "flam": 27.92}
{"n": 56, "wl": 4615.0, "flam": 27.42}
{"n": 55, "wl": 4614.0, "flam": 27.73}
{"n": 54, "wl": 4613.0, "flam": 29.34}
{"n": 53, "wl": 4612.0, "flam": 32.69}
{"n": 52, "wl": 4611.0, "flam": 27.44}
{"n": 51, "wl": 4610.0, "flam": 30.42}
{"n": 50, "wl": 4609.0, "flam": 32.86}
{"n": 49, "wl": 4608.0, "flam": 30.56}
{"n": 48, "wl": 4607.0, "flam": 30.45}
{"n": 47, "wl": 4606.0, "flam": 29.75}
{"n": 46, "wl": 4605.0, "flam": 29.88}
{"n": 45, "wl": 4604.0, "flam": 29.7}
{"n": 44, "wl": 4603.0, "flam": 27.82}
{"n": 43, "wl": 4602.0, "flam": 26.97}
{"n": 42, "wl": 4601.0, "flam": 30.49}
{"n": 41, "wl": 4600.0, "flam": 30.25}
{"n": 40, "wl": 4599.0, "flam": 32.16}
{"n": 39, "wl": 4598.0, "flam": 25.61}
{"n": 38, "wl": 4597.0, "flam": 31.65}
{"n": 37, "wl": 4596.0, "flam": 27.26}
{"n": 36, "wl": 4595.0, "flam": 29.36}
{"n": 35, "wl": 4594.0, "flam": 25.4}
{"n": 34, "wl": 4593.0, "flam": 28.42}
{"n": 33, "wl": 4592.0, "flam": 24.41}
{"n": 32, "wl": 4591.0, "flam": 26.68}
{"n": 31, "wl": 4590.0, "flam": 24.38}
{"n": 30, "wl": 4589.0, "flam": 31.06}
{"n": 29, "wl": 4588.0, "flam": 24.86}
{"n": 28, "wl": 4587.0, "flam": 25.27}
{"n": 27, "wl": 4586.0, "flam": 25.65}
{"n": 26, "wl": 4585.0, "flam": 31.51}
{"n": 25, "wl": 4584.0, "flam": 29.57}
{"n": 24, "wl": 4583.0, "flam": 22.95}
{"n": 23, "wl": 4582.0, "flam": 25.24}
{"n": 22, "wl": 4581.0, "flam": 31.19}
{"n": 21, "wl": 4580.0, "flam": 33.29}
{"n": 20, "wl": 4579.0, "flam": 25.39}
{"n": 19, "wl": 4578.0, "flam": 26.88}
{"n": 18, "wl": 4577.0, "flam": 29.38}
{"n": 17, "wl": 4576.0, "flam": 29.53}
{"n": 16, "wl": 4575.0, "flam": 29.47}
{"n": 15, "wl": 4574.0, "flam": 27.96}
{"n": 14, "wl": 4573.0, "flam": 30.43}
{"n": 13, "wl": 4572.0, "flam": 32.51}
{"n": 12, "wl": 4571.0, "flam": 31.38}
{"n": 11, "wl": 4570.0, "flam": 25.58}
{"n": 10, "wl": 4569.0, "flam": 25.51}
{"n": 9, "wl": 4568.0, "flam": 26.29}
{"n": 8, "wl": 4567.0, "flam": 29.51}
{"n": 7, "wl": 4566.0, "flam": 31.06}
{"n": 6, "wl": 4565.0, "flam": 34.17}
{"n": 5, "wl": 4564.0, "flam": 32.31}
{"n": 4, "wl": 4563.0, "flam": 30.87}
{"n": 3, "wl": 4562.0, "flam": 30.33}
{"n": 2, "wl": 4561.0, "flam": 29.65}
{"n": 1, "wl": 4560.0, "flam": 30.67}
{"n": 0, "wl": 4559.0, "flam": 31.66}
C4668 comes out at 8.2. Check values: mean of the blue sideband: 31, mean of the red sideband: 31.1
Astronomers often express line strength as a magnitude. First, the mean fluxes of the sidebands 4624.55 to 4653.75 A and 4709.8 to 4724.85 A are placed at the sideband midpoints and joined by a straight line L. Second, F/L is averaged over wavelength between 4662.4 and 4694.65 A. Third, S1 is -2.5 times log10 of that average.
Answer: 0.05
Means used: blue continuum 30.1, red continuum 27.5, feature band 27.4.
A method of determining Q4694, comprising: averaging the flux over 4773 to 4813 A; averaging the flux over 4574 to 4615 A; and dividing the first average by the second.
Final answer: 1.07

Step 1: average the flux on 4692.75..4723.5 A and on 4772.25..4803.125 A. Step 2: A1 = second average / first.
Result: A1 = 1.09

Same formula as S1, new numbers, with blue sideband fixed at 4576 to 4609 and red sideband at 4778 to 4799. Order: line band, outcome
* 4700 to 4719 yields 0.06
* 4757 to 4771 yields 0.06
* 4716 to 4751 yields 0.02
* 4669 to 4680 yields 0.03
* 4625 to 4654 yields -0.05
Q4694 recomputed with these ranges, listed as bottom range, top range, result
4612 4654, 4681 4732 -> 0.91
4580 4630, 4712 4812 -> 1.01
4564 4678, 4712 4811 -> 1.02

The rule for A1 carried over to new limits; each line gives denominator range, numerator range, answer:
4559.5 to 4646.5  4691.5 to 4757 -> 0.98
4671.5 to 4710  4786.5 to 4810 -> 1.12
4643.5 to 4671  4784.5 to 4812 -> 1.09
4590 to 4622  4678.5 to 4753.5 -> 0.97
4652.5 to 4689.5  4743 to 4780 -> 1.08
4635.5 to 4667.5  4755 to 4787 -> 1.02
